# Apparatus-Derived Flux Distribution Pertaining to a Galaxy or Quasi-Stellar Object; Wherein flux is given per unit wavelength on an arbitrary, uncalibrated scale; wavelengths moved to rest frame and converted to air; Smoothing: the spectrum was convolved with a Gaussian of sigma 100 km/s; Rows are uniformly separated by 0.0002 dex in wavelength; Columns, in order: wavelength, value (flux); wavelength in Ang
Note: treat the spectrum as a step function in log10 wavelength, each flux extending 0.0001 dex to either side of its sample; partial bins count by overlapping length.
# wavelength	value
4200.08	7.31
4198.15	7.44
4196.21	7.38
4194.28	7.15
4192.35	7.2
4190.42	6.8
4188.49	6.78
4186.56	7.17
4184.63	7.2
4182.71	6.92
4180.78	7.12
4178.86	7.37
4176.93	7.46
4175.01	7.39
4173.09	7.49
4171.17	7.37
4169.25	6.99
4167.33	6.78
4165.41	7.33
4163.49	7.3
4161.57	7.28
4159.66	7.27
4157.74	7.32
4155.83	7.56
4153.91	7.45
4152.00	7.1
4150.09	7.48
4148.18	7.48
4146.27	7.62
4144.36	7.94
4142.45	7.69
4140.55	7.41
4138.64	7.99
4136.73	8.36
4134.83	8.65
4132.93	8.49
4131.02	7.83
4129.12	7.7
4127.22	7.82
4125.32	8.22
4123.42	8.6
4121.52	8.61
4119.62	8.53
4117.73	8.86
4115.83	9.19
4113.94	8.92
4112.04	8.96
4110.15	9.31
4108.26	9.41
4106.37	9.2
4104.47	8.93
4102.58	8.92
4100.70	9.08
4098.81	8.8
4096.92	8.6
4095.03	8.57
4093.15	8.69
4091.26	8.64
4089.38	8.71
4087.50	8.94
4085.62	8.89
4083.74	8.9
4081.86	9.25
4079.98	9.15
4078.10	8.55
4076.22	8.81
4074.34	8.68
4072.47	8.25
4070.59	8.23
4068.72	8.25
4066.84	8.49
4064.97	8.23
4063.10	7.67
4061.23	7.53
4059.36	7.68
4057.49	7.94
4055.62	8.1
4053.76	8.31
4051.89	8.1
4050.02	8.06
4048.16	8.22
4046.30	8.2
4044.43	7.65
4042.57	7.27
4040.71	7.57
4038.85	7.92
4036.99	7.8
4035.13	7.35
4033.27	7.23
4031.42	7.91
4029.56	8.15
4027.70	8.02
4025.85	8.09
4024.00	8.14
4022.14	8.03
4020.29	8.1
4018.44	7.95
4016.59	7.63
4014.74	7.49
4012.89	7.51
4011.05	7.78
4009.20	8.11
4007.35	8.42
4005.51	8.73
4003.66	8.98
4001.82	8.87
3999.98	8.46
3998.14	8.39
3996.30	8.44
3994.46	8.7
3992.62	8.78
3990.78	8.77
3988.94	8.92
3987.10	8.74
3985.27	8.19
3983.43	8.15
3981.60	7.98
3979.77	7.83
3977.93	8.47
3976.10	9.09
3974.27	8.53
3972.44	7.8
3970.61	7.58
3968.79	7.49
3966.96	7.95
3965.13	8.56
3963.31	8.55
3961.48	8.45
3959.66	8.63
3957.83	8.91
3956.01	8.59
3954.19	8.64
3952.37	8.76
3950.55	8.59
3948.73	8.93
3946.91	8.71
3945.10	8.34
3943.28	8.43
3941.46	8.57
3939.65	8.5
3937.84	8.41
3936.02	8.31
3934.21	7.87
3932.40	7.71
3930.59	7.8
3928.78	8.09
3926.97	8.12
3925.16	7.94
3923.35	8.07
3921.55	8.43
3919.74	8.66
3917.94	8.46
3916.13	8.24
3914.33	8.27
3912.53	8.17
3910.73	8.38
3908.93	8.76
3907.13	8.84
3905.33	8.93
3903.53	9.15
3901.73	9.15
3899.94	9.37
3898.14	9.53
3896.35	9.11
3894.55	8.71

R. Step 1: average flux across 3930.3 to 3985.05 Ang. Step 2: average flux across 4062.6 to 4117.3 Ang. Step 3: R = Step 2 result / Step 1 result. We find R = 1.1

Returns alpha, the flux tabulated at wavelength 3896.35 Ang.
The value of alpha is 9.11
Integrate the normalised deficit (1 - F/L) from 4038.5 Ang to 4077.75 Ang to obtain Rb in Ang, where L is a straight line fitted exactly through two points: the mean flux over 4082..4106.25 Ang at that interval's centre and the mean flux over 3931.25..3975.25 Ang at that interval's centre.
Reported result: 2.93 Ang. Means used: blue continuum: 8.37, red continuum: 8.83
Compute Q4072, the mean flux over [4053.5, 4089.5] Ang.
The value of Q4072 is 8.43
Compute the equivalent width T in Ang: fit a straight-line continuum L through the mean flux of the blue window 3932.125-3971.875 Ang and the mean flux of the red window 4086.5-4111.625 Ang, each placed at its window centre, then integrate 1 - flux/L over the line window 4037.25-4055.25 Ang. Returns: 1.7 Ang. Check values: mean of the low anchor 8.39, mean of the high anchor 8.91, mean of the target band 7.93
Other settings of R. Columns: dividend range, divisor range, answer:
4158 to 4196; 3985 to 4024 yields 0.86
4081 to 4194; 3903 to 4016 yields 0.96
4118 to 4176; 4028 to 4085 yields 0.95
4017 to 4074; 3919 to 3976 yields 0.95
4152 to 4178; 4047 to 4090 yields 0.87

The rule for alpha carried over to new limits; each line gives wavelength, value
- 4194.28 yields 7.15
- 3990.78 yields 8.77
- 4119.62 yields 8.53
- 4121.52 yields 8.61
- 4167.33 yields 6.78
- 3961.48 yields 8.45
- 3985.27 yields 8.19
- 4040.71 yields 7.57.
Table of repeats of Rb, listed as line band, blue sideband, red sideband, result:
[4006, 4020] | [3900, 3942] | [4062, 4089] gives 1.0 Ang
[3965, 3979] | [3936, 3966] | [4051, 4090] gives 0.7 Ang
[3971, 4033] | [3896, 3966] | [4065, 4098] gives 2.4 Ang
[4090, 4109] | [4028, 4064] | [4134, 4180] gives -3.0 Ang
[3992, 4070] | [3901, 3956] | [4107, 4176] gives 1.4 Ang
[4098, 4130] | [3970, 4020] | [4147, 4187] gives -4.9 Ang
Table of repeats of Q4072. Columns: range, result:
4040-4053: 7.88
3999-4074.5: 8.02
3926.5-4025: 8.32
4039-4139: 8.46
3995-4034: 8.13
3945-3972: 8.44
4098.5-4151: 8.42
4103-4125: 8.93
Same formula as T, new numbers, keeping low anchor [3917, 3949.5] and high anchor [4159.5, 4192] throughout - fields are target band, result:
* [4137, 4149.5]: -0.7 Ang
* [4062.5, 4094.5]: -4.2 Ang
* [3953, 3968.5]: -0.6 Ang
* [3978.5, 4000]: -1.1 Ang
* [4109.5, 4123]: -2.6 Ang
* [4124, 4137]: -1.4 Ang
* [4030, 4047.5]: 0.3 Ang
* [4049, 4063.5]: -0.4 Ang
